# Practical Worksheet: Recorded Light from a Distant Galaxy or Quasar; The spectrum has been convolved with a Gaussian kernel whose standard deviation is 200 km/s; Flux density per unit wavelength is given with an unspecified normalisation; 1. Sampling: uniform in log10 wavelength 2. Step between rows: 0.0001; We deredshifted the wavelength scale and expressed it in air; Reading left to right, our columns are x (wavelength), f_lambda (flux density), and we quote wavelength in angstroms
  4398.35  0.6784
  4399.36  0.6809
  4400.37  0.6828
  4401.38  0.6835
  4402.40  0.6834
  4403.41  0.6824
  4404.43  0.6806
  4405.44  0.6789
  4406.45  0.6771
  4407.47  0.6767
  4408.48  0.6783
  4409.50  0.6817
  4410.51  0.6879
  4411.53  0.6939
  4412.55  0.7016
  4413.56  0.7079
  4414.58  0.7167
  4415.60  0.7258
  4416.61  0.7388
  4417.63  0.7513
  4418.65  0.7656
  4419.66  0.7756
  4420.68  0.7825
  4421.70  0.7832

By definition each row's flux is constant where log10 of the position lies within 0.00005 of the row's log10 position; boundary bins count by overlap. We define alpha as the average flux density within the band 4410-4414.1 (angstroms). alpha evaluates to 0.698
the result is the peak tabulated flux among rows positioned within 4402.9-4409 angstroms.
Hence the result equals 0.6824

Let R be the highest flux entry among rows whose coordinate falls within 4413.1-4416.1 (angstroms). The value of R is 0.7258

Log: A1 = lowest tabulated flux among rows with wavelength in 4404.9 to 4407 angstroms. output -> 0.6771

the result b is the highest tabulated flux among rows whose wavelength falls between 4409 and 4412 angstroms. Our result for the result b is 0.6939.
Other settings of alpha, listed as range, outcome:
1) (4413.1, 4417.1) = 0.722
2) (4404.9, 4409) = 0.678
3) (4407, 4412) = 0.684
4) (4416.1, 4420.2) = 0.759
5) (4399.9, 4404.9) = 0.682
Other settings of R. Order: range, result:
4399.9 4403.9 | 0.6835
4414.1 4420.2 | 0.7756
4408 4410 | 0.6817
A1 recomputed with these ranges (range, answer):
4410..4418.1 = 0.6879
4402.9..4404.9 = 0.6806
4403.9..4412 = 0.6767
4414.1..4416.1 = 0.7167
